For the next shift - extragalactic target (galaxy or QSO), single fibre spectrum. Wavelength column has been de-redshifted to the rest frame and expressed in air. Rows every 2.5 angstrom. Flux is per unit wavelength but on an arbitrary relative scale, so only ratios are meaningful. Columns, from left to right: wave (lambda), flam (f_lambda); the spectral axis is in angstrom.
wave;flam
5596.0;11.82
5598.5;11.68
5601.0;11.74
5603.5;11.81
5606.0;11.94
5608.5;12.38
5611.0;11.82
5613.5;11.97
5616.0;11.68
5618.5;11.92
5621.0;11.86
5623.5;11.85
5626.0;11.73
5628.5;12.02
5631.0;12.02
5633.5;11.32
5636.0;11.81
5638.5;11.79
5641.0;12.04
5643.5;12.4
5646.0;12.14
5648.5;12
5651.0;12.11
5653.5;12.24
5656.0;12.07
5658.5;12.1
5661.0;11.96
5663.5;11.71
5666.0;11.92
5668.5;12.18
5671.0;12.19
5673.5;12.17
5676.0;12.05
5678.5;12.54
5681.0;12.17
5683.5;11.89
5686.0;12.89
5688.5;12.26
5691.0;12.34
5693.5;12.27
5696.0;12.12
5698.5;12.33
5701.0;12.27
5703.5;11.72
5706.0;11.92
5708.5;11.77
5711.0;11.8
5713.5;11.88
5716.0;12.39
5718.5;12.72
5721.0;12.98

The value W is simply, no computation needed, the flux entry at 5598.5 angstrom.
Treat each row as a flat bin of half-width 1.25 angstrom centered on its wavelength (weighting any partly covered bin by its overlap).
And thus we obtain 11.68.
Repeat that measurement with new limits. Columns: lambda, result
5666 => 11.92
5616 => 11.68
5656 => 12.07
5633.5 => 11.32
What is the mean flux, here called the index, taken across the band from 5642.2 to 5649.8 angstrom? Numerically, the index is 12.2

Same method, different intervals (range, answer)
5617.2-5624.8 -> 11.9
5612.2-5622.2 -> 11.9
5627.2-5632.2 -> 12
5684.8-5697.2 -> 12.4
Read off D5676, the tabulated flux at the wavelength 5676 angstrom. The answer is 12.05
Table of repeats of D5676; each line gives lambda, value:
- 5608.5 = 12.38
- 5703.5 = 11.72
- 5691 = 12.34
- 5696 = 12.12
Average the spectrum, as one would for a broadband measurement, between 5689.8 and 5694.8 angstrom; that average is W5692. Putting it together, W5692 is 12.3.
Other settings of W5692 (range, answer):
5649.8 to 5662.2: 12.1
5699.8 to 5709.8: 11.9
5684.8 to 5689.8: 12.6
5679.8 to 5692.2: 12.3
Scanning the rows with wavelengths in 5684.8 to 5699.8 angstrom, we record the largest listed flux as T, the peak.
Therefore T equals 12.89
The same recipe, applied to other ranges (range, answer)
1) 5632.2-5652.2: 12.4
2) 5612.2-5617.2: 11.97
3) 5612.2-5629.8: 12.02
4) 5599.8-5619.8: 12.38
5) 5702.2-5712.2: 11.92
